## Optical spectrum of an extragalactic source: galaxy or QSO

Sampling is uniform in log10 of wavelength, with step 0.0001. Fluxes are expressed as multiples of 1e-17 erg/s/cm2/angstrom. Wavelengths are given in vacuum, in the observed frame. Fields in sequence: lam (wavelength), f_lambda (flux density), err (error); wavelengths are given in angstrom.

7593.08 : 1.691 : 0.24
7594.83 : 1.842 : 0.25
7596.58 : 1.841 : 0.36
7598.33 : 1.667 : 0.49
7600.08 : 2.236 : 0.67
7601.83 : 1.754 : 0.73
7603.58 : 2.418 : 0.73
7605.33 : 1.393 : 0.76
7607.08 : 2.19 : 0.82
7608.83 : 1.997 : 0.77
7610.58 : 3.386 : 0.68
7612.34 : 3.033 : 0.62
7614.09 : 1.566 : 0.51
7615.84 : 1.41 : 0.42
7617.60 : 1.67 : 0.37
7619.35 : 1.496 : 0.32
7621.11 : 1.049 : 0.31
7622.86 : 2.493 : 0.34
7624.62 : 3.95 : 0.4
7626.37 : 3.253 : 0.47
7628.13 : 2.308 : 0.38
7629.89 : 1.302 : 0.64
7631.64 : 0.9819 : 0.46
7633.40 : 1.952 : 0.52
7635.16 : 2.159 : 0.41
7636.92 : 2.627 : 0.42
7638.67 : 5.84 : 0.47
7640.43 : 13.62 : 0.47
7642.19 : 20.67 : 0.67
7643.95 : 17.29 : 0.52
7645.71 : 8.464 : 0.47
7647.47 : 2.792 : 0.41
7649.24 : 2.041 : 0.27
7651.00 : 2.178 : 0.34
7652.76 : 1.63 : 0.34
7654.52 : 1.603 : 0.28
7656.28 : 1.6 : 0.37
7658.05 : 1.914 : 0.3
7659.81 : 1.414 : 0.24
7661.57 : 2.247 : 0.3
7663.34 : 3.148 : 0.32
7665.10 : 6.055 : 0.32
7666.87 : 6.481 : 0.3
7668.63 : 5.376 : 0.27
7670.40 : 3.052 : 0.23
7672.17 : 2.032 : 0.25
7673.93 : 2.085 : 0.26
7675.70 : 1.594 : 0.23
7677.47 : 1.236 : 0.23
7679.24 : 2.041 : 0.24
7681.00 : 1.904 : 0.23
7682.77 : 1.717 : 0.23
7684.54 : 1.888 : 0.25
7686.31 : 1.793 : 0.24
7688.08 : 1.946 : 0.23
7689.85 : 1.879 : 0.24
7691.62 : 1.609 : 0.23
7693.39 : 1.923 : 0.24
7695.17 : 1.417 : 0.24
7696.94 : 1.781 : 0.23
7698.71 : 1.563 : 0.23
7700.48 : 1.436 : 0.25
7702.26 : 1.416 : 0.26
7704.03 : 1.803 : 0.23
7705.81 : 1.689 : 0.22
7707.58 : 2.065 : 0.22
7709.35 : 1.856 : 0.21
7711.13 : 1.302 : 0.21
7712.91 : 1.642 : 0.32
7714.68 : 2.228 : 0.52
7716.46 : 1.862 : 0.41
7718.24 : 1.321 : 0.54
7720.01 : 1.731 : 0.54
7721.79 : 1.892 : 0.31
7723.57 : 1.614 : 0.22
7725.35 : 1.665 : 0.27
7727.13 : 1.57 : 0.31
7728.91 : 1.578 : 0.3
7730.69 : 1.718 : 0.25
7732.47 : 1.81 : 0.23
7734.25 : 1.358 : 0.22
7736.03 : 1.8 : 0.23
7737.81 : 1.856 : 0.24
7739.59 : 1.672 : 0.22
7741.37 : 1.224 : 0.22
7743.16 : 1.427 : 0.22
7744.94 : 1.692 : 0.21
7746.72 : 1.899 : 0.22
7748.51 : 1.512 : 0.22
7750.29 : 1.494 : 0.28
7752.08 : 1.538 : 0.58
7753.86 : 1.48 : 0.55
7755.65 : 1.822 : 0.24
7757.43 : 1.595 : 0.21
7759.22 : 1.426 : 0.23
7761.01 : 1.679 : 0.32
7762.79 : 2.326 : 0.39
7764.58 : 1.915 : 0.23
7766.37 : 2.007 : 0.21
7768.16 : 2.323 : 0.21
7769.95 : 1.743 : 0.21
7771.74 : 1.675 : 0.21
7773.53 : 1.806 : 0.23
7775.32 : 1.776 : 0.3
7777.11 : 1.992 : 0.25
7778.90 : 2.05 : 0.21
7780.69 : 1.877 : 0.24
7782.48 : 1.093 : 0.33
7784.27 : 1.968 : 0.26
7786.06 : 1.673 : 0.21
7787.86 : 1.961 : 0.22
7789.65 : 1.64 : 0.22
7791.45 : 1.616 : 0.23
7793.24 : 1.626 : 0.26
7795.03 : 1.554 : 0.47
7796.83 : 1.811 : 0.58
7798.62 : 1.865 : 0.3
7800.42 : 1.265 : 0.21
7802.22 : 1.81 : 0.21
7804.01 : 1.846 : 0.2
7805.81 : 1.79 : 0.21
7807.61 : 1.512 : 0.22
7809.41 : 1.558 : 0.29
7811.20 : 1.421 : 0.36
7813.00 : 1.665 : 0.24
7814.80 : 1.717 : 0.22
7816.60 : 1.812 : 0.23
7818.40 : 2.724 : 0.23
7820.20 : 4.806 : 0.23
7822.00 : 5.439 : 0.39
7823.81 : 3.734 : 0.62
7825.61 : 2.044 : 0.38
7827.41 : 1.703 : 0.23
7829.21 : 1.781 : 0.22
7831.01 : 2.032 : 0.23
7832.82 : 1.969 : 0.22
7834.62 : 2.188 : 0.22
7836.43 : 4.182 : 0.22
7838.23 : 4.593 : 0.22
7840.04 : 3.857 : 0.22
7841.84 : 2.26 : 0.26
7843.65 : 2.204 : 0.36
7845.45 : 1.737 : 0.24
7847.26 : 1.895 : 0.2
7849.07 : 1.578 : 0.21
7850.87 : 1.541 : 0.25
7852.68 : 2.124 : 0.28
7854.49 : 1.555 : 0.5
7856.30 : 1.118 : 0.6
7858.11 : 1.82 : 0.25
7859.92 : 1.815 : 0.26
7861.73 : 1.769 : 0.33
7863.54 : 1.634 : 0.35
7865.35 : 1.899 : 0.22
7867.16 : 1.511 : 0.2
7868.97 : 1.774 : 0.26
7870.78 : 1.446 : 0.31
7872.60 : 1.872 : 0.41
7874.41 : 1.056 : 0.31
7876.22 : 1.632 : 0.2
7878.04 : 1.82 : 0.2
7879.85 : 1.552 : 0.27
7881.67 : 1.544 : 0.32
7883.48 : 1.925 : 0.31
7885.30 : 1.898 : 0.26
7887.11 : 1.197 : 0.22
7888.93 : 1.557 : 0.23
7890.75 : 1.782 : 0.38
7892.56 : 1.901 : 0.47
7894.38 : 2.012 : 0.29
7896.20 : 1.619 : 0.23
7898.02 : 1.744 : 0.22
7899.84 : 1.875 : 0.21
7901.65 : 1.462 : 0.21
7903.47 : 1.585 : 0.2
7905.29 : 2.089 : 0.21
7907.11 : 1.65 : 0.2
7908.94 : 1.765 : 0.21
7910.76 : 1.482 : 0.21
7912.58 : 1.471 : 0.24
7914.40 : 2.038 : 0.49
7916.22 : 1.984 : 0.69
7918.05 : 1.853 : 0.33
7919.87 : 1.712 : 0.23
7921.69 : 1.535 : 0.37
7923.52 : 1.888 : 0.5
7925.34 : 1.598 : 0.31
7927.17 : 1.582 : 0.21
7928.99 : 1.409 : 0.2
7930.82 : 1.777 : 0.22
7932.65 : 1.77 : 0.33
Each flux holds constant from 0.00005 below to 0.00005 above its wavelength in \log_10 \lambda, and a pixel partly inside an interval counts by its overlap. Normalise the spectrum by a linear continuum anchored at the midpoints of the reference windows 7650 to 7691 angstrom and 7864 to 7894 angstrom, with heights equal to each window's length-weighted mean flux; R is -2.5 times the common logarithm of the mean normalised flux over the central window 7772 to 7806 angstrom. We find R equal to 0.16 mag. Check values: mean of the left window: 2.46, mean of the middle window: 1.74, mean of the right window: 1.65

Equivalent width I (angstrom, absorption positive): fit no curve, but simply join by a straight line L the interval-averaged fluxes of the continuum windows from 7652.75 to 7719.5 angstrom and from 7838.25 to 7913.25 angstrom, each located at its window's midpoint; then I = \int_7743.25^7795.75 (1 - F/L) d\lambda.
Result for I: 6.5 angstrom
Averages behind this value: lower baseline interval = 2.15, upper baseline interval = 1.79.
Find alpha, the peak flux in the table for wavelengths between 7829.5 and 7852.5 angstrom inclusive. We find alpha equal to 4.593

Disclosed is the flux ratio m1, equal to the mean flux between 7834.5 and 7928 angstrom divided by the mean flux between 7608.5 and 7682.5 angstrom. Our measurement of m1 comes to 0.5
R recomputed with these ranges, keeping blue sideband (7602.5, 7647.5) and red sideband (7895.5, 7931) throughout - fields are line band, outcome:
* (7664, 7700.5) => 0.49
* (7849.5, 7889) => 0.27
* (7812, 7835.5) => -0.03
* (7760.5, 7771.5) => 0.46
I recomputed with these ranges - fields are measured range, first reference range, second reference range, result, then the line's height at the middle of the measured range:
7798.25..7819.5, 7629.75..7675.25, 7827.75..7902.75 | 6.9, 2.64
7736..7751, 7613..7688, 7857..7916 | 6.5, 2.85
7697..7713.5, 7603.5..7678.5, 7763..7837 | 7.5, 3.02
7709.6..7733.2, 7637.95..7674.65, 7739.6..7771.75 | 10.0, 2.95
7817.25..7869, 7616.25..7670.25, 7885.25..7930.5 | -0.7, 2.33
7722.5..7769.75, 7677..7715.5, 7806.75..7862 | 6.3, 1.95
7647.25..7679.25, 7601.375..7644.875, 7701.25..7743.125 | 4.3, 3.12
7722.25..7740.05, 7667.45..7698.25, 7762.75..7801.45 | 2.6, 1.95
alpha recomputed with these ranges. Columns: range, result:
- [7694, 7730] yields 2.228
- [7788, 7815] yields 1.865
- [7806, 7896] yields 5.439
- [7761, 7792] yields 2.326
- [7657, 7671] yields 6.481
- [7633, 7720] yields 20.67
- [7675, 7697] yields 2.041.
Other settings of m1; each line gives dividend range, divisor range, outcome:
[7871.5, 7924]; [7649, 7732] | 0.82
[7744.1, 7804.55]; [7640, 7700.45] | 0.47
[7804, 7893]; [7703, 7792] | 1.20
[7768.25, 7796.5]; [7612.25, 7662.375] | 0.44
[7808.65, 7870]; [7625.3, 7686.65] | 0.57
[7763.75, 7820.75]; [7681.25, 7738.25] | 1.08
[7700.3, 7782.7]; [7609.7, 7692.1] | 0.49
